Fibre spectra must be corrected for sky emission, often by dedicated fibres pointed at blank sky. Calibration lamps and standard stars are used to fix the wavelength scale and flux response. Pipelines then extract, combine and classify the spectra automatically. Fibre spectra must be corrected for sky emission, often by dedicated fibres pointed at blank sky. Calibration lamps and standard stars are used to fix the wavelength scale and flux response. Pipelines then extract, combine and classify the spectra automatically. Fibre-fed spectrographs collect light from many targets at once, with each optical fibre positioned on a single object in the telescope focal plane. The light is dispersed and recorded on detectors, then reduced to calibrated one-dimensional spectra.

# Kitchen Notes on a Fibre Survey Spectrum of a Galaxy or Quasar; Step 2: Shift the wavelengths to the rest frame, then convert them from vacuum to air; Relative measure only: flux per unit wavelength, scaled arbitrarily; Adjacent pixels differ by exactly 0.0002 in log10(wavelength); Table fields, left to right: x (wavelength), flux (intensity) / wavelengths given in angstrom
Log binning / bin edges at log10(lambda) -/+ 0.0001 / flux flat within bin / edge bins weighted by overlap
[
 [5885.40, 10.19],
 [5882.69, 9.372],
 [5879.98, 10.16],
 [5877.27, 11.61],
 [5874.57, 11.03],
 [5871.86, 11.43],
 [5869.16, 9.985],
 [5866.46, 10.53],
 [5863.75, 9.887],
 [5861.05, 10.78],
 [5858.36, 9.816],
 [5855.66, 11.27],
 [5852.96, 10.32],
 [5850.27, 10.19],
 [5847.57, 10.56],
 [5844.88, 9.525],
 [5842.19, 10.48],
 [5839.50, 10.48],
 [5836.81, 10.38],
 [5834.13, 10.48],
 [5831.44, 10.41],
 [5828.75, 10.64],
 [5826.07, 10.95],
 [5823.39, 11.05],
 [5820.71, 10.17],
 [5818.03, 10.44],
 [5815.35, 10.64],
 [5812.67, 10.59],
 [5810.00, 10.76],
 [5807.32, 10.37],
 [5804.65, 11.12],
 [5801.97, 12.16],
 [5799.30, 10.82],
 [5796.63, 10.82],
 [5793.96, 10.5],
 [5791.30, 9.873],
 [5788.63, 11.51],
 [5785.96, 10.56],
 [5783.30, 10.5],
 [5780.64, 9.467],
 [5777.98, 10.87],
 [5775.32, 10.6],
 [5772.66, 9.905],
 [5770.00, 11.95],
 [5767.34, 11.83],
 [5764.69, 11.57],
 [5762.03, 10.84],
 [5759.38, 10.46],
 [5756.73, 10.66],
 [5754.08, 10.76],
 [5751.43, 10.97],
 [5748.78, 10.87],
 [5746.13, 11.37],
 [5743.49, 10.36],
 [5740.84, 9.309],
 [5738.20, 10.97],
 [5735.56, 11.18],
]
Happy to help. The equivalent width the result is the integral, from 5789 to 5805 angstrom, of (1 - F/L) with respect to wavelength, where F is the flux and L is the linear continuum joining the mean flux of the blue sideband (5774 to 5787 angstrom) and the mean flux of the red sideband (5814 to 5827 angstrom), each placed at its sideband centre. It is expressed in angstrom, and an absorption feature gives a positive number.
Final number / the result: -0.6 angstrom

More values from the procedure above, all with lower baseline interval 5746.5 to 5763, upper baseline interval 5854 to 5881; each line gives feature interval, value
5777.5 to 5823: 0.3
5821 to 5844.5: 0.3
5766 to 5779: -0.3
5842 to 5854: 0.5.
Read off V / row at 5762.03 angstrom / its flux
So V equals 10.84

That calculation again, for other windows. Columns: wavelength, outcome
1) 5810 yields 10.76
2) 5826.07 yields 10.95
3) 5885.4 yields 10.19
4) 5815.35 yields 10.64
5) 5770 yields 11.95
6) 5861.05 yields 10.78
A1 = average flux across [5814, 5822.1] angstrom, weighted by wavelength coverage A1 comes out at 10.4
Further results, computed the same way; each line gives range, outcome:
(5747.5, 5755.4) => 10.9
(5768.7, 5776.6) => 10.8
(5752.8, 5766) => 10.9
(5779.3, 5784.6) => 9.99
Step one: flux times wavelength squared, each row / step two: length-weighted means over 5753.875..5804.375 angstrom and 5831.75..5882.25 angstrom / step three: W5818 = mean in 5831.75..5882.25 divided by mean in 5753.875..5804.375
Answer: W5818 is 1.0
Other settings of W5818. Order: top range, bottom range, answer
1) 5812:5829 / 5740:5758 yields 1.02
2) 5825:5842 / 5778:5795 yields 1.03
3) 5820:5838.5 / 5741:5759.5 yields 1.02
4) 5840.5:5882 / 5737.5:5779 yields 1.00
